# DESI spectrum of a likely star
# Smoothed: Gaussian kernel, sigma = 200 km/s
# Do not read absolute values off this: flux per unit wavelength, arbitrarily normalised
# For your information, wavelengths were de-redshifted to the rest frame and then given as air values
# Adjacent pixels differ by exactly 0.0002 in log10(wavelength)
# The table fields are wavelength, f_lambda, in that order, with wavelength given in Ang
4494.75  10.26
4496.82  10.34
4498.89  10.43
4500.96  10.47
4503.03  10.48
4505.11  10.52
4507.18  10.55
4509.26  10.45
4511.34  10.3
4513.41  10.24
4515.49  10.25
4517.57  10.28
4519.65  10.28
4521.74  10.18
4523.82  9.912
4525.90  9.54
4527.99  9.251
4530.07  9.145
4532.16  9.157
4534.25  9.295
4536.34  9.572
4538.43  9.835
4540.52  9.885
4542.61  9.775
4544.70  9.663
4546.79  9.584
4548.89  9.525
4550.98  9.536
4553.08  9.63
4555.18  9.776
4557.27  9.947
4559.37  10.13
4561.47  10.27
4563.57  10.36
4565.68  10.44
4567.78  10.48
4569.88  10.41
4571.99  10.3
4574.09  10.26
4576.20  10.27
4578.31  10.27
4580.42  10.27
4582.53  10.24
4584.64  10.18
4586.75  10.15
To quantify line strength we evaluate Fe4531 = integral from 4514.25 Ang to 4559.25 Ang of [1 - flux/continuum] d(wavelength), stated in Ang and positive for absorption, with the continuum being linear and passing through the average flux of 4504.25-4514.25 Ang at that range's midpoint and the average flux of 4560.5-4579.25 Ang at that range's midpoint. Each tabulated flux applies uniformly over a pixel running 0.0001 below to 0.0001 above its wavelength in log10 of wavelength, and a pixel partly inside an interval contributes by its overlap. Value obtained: 2.8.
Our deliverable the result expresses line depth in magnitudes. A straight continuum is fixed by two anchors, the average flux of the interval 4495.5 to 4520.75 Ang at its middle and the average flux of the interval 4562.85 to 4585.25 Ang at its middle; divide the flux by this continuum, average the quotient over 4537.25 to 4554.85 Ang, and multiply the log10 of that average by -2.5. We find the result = 0.072 mag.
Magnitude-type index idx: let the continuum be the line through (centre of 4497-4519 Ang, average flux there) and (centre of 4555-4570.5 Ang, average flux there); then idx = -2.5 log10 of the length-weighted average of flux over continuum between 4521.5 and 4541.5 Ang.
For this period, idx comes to 0.09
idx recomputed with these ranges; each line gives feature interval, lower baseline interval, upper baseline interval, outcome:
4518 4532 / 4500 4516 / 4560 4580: 0.07 mag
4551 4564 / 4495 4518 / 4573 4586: 0.03 mag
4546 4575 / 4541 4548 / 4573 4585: -0.01 mag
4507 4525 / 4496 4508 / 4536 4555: 0.00 mag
